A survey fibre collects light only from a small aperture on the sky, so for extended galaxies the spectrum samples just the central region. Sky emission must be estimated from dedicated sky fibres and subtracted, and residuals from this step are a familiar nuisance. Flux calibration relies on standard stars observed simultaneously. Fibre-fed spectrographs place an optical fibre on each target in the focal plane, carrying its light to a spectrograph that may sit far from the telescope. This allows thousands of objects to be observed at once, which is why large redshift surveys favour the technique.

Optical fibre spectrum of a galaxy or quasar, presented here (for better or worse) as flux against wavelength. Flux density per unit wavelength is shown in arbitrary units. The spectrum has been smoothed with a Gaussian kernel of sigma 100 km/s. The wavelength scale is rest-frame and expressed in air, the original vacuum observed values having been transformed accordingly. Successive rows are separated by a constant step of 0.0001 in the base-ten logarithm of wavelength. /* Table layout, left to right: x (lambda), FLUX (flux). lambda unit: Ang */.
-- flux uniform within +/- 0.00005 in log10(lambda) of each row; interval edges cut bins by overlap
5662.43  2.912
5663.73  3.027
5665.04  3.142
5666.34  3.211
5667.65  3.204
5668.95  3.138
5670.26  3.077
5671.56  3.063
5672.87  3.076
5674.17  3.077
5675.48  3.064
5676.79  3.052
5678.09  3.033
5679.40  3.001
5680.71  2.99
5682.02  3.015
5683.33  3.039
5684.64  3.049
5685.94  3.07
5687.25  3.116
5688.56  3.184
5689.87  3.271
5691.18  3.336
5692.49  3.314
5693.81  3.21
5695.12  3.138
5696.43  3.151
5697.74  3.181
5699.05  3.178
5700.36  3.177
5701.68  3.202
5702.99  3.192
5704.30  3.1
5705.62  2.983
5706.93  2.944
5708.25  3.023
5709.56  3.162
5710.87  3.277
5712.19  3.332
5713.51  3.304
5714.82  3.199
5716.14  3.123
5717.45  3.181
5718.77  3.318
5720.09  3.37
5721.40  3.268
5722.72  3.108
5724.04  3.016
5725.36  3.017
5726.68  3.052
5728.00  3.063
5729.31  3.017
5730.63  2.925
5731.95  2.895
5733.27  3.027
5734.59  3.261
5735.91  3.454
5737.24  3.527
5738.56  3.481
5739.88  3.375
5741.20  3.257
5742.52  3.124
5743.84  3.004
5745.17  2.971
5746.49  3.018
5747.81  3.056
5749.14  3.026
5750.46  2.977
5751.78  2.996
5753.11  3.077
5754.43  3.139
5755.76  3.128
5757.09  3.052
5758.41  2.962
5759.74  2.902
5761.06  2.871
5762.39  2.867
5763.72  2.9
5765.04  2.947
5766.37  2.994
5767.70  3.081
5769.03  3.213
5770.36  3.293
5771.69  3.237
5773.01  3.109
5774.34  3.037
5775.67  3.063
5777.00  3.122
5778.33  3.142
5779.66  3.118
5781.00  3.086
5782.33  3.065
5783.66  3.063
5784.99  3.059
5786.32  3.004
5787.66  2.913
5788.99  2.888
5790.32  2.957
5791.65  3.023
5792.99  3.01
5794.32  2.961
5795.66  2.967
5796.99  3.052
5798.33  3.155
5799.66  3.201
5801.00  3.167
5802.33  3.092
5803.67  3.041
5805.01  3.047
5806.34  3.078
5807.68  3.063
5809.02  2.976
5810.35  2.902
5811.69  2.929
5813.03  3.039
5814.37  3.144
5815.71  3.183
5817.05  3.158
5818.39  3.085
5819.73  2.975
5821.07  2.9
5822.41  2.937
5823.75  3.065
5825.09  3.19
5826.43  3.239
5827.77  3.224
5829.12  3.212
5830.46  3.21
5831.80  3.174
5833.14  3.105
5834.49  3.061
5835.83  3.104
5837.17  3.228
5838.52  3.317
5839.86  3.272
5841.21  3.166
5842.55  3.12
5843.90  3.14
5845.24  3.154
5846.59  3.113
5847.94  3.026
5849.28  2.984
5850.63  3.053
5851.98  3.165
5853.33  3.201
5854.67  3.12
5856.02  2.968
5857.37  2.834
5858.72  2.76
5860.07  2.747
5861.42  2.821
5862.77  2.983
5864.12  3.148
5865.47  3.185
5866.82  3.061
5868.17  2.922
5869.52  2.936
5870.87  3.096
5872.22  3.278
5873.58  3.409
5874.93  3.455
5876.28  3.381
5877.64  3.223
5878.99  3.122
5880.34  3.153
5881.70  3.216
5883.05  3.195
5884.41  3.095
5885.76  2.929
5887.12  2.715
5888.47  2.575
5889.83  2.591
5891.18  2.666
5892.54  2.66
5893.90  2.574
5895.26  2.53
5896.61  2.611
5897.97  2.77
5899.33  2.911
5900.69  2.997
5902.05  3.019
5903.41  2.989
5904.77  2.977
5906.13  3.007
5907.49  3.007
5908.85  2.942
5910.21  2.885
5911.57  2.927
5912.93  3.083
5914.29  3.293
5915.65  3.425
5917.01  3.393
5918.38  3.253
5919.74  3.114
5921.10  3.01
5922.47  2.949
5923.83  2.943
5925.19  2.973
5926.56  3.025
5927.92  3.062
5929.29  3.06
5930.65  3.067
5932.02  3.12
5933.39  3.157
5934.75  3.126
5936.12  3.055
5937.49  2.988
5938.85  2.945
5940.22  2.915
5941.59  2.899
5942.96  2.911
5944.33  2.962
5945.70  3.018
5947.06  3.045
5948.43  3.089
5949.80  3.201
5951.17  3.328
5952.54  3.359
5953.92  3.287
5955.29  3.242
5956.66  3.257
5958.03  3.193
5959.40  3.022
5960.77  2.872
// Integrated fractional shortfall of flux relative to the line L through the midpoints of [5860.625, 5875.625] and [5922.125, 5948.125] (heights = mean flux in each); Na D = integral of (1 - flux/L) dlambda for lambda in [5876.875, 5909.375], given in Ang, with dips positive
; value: 1.9 Ang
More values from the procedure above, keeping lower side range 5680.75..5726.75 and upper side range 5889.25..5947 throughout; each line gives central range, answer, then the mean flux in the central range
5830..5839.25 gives -0.4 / 3.17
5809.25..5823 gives 0.2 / 3.02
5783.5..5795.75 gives 0.4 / 2.98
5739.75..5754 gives 0.2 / 3.07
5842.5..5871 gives 0.1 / 3.02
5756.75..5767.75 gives 0.6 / 2.94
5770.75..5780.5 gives -0.1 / 3.12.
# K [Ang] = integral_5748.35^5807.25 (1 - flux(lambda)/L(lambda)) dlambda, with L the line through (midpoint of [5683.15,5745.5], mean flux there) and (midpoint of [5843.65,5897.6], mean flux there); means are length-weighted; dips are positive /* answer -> 0.9 Ang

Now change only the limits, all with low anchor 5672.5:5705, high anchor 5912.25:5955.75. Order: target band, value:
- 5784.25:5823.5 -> 1.1 Ang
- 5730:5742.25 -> -0.5 Ang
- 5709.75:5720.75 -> -0.5 Ang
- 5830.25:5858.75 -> 0.0 Ang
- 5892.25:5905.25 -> 1.3 Ang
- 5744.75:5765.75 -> 0.9 Ang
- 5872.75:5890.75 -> 0.2 Ang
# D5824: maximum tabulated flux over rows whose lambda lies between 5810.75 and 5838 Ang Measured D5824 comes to 3.239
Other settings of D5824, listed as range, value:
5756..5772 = 3.293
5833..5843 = 3.317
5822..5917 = 3.455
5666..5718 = 3.336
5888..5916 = 3.425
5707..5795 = 3.527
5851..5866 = 3.201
